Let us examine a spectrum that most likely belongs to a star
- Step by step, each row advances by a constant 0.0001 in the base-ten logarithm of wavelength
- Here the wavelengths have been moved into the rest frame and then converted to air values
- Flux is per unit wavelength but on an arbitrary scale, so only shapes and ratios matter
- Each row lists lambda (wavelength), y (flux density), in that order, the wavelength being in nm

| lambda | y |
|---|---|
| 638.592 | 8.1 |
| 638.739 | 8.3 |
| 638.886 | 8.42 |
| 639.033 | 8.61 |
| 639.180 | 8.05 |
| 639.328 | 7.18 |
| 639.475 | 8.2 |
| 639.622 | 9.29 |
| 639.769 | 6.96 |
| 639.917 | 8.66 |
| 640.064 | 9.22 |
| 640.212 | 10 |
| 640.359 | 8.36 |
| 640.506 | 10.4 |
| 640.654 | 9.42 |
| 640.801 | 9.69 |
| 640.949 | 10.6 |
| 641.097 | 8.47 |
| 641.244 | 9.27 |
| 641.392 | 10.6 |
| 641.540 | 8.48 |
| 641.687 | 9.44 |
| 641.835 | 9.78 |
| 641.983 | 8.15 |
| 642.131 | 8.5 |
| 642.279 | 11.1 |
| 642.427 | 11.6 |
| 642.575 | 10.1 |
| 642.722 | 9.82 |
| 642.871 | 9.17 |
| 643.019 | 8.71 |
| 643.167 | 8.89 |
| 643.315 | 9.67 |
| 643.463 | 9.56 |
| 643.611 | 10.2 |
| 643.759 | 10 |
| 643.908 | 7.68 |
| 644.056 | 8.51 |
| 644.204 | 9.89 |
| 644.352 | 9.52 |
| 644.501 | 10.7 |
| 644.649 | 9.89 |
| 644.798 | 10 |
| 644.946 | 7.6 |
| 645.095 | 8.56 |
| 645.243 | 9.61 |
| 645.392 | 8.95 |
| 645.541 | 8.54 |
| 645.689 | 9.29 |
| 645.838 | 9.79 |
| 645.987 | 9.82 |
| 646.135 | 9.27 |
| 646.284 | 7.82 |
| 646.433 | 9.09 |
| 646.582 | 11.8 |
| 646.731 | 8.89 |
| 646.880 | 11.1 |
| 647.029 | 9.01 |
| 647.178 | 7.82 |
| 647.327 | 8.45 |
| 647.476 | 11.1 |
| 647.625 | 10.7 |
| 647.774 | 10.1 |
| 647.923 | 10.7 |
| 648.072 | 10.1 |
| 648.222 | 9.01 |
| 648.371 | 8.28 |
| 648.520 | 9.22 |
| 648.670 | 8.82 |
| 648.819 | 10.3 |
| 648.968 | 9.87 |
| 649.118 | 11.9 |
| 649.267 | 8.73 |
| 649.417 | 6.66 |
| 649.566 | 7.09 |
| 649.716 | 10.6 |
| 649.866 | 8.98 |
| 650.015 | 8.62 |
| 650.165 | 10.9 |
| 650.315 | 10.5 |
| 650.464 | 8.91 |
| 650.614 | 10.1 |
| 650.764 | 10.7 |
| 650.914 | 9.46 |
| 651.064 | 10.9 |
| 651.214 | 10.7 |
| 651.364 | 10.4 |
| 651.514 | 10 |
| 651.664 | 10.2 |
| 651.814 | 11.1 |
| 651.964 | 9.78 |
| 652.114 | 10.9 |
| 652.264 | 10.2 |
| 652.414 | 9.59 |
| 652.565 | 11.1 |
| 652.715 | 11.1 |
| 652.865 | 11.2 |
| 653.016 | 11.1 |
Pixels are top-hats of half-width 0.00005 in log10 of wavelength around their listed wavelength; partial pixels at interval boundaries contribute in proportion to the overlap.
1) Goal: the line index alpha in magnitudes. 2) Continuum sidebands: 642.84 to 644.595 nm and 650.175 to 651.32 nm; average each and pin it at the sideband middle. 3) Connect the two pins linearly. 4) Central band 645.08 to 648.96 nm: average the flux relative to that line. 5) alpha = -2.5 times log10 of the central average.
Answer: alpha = 0.03 mag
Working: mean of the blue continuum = 9.39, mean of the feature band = 9.49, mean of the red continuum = 10.2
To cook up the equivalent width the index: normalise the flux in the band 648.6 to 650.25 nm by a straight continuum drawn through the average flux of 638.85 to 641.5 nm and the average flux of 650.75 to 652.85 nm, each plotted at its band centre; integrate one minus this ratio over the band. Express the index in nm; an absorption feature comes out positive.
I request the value 0.13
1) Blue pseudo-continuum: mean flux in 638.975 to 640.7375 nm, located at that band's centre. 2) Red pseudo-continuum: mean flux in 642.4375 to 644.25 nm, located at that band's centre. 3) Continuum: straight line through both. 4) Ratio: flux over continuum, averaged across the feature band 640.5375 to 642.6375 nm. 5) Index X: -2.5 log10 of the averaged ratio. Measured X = -0.07 mag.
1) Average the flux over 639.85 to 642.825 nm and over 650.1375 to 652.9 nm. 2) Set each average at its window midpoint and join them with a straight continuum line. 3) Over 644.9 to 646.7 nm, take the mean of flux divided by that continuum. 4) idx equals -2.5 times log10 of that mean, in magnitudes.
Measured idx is 0.08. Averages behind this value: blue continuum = 9.58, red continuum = 10.4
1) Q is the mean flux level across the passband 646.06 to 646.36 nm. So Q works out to 8.56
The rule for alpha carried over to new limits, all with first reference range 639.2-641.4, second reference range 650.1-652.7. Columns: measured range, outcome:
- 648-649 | 0.07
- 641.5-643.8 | -0.03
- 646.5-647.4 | 0.03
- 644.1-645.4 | 0.01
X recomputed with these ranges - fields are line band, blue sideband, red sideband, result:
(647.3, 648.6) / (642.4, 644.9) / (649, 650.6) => -0.04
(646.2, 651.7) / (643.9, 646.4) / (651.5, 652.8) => 0.02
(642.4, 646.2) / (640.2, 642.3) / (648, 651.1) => 0.00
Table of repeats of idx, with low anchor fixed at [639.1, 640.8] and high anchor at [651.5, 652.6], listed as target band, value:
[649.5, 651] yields 0.056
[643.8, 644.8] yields -0.012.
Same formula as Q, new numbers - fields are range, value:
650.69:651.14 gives 10.3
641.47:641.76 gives 8.99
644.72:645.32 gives 8.94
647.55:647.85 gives 10.4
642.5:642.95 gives 9.69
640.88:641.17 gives 9.51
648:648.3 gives 9.52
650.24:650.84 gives 10.1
